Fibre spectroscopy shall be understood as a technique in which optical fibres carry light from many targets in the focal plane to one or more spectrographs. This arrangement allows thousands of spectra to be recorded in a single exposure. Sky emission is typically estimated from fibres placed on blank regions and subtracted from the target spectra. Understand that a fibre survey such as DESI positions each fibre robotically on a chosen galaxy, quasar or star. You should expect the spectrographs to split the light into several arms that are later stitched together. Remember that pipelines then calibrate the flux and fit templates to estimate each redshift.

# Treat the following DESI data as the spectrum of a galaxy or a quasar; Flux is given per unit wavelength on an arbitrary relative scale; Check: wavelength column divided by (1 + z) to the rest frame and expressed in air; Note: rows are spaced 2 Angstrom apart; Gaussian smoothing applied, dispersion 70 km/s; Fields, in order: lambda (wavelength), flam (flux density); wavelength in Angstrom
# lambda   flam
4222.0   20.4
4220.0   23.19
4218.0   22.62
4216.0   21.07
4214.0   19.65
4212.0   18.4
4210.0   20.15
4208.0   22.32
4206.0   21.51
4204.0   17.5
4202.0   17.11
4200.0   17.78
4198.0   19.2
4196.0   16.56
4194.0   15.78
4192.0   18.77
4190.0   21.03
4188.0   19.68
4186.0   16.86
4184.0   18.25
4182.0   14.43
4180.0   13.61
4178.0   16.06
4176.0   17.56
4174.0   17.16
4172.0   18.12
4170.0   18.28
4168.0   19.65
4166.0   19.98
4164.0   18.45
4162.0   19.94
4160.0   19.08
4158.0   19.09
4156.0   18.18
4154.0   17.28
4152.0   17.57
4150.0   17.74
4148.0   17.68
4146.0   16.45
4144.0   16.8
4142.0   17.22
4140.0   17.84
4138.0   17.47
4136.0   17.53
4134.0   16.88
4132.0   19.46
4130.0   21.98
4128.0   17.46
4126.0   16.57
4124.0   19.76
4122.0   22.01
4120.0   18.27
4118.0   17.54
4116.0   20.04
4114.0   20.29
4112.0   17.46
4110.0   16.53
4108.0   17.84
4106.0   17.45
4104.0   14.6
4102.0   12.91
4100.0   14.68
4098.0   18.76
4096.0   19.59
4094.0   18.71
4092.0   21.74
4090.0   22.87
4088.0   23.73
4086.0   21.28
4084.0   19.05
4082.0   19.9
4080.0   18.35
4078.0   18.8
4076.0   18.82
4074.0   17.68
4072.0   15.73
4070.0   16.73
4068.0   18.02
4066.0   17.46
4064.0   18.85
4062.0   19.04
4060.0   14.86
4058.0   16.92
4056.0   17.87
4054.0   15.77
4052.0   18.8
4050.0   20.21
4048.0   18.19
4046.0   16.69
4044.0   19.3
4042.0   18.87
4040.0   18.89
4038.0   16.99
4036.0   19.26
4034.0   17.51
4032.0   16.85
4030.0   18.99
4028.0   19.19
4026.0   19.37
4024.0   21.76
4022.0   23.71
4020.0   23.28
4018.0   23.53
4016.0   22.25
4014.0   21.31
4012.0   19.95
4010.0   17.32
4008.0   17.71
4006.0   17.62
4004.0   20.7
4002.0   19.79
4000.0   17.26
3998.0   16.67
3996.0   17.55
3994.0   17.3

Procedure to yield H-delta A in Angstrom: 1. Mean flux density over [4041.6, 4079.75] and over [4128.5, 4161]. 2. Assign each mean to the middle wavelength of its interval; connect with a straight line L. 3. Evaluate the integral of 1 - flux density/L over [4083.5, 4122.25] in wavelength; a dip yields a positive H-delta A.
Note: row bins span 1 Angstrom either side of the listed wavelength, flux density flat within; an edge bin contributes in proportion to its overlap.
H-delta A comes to -1.7 Angstrom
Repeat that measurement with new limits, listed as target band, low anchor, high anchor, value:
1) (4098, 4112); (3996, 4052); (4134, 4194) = 1.8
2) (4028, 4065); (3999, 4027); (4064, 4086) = 2.3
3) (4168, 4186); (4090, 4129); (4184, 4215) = 1.7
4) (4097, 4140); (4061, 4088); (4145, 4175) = 1.4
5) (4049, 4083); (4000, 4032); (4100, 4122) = 1.5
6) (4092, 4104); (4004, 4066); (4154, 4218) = 1.1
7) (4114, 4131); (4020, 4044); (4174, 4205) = -1.0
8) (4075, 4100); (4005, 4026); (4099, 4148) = -1.6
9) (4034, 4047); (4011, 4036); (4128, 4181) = 1.3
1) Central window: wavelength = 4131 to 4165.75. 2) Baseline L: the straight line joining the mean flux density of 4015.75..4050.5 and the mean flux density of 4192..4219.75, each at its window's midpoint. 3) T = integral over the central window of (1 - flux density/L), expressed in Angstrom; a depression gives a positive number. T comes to 2.6 Angstrom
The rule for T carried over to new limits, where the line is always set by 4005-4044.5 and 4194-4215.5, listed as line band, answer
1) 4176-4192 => 1.5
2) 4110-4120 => 0.4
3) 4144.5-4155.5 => 1.0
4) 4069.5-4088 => 0.6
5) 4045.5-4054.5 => 0.7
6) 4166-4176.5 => 0.4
